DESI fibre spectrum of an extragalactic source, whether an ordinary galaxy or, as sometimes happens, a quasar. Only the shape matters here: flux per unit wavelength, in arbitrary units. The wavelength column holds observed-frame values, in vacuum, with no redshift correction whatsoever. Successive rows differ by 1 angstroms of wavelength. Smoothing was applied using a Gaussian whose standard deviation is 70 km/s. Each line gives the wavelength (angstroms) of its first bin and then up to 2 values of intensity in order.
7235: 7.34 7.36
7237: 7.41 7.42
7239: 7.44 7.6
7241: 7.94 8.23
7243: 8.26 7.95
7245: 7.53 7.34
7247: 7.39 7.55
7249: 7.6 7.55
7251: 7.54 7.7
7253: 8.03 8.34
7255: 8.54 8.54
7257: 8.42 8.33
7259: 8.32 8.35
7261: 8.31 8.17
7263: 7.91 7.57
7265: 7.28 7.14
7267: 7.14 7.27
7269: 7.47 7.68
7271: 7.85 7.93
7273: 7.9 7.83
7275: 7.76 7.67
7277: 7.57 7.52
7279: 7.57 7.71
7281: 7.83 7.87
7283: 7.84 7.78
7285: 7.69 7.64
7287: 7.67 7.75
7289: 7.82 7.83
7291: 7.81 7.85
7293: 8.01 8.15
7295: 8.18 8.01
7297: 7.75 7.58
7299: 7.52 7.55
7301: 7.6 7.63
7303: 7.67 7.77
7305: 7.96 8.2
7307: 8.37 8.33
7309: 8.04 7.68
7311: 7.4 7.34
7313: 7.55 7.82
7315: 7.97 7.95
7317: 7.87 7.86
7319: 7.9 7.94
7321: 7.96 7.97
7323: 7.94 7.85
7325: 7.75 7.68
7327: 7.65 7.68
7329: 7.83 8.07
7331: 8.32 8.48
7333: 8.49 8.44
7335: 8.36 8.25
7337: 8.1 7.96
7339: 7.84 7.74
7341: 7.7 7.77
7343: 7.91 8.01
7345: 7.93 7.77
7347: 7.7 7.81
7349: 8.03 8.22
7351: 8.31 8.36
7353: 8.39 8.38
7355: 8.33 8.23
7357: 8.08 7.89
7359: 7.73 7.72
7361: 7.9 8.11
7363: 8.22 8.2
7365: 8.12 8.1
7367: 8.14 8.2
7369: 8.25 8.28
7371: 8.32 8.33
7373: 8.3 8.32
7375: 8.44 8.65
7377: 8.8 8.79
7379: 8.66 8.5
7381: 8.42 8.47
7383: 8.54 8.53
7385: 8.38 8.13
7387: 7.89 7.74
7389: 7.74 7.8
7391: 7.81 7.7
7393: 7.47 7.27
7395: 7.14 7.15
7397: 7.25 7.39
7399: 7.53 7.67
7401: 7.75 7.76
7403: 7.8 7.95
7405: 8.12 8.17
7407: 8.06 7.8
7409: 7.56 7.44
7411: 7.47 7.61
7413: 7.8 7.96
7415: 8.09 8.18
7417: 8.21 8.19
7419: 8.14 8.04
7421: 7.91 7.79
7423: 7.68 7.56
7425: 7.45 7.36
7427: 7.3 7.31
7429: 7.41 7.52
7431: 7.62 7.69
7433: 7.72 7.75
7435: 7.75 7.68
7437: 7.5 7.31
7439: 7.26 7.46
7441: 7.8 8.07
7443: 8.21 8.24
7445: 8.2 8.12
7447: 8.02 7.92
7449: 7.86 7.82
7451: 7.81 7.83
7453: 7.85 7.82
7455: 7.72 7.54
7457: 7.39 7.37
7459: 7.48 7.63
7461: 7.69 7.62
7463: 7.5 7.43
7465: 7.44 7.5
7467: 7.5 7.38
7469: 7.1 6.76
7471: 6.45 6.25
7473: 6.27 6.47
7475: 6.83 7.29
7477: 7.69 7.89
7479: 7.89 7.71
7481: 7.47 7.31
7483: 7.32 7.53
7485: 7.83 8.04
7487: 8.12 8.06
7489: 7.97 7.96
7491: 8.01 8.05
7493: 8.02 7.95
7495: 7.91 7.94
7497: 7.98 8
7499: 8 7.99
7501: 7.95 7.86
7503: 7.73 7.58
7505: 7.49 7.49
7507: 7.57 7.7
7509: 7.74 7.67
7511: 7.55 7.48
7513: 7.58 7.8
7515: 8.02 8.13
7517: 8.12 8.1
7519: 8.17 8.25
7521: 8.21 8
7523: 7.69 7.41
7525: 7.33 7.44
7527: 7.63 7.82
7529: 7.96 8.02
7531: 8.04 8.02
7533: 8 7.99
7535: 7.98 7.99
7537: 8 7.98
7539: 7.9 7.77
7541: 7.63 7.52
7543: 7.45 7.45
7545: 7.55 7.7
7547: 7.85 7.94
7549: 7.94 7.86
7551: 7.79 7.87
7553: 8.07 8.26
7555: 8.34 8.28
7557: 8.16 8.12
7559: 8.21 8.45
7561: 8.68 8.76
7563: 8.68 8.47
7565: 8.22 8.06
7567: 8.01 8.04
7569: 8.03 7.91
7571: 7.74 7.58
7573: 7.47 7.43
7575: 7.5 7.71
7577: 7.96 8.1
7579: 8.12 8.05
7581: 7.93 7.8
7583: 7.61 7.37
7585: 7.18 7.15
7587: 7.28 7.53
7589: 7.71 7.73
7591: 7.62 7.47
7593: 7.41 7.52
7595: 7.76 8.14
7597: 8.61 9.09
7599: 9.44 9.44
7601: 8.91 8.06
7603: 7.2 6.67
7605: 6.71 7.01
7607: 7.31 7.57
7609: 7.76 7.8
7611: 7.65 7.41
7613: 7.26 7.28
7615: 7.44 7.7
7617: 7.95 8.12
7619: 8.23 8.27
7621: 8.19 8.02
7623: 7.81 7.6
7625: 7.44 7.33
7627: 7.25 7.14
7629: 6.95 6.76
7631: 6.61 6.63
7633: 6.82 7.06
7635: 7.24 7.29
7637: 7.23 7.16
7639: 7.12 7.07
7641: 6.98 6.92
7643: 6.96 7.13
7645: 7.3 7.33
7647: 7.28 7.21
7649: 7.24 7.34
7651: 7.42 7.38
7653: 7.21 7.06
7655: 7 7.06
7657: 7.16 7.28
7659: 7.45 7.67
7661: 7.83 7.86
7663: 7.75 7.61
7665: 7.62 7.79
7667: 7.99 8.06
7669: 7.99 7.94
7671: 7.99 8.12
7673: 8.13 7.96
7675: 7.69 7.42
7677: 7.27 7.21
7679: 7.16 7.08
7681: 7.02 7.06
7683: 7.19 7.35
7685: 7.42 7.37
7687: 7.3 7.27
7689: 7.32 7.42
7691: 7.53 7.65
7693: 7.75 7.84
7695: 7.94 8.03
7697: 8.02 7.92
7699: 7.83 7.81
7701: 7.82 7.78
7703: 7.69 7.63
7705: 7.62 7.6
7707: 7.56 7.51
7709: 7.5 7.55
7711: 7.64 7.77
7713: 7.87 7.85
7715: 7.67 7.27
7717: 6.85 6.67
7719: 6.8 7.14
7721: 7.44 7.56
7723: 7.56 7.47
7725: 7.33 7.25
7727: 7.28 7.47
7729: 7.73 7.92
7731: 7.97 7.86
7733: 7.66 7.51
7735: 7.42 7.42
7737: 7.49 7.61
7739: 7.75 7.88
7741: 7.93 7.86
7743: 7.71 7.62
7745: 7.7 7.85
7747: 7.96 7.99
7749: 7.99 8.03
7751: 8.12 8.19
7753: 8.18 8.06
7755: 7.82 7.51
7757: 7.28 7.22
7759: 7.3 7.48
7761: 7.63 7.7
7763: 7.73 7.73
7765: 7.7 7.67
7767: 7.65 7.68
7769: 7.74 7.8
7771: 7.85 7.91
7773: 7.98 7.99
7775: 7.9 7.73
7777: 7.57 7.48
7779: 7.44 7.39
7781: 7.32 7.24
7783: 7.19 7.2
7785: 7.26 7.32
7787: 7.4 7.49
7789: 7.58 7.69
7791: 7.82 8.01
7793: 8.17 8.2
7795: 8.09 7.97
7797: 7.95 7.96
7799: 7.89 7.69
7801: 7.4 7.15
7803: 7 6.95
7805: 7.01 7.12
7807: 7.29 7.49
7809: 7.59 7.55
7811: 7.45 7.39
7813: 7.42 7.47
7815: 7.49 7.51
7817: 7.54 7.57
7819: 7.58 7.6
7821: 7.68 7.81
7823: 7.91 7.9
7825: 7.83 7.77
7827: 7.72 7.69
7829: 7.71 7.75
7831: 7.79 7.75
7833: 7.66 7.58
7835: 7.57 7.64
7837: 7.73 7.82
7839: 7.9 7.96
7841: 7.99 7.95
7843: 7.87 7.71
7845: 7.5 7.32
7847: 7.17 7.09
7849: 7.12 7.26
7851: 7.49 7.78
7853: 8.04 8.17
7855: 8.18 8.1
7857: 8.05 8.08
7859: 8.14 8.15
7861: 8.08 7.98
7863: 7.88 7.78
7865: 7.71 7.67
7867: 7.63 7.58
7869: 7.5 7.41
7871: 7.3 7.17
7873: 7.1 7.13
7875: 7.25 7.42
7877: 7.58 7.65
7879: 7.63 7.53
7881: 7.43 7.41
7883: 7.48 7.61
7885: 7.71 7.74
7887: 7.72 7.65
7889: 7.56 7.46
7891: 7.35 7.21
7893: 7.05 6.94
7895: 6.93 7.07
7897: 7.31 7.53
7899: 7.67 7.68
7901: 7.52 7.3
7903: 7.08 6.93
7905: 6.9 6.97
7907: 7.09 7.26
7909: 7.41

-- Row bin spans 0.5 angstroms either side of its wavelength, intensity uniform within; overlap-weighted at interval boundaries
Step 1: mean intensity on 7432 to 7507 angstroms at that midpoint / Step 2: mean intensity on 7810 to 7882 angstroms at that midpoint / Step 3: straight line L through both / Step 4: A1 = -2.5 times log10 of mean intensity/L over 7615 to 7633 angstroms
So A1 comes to 0.02 mag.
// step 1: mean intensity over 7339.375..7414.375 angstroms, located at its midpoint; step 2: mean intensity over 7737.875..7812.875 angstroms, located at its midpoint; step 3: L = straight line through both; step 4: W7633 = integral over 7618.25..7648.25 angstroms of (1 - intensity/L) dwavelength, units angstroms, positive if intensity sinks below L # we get 1.9 angstroms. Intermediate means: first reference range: 8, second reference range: 7.65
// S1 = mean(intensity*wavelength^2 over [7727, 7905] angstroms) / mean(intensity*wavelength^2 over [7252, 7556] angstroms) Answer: 1.1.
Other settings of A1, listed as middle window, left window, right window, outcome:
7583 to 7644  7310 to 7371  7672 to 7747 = 0.02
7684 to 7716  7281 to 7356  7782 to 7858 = 0.01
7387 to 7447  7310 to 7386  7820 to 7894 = 0.04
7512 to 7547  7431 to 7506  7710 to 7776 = -0.03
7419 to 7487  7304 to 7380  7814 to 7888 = 0.06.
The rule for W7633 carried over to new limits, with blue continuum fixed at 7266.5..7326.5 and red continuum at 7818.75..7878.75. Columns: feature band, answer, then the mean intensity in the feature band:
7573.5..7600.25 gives -0.4 angstroms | 7.86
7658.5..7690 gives 0.6 angstroms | 7.57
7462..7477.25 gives 1.4 angstroms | 7.07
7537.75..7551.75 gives 0.0 angstroms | 7.74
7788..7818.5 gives 0.5 angstroms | 7.58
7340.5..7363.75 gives -0.7 angstroms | 8.02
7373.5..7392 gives -1.3 angstroms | 8.3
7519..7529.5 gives -0.1 angstroms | 7.79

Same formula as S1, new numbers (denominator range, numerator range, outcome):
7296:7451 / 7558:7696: 1.03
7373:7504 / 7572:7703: 1.03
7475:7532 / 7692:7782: 1.04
